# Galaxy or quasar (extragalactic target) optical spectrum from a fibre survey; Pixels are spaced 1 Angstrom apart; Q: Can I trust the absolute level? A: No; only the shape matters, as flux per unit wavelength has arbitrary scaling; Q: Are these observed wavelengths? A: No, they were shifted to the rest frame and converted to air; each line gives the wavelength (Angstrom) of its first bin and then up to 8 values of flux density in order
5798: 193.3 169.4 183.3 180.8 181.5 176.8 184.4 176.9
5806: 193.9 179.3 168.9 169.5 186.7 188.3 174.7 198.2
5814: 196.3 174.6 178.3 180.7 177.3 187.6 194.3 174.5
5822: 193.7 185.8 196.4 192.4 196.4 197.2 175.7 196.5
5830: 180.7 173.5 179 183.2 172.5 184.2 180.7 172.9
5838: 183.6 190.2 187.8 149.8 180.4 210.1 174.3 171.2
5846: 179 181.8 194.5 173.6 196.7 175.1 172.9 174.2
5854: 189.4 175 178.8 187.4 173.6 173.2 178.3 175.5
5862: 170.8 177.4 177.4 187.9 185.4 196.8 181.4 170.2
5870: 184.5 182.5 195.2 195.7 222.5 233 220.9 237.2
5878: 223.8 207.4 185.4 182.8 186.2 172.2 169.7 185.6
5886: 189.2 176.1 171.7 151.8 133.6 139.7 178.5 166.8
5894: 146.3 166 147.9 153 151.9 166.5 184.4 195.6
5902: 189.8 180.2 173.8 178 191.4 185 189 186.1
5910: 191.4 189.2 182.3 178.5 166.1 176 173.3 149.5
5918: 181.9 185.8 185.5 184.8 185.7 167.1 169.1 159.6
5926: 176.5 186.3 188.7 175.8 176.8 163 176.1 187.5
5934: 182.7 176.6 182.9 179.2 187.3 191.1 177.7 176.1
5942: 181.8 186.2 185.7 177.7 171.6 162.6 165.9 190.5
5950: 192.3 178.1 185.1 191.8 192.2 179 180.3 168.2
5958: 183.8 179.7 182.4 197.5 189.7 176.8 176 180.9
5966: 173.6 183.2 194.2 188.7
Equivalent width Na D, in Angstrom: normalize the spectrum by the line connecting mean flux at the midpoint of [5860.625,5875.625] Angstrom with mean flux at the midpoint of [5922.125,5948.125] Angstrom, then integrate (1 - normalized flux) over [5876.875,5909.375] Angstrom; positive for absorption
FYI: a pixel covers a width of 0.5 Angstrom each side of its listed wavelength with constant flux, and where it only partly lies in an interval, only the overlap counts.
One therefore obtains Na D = 1.5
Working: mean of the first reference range 189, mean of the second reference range 178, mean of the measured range 176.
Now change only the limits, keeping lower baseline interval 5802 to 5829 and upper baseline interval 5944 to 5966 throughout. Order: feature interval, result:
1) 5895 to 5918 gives 0.8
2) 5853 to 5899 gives 0.6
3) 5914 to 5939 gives 0.6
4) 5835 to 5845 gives 0.2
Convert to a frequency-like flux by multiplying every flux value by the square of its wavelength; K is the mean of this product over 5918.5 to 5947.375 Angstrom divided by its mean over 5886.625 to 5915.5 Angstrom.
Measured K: 1.05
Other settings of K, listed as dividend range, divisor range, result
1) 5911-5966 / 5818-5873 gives 1.01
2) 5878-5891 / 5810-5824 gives 0.97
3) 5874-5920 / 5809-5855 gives 1.00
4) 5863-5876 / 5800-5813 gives 1.09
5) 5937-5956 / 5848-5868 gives 1.04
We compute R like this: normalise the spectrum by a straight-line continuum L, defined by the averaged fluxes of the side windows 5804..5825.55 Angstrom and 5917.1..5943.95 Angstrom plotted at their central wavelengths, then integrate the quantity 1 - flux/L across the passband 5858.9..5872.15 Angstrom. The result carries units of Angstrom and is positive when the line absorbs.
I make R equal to 0.1 Angstrom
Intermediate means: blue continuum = 184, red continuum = 179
